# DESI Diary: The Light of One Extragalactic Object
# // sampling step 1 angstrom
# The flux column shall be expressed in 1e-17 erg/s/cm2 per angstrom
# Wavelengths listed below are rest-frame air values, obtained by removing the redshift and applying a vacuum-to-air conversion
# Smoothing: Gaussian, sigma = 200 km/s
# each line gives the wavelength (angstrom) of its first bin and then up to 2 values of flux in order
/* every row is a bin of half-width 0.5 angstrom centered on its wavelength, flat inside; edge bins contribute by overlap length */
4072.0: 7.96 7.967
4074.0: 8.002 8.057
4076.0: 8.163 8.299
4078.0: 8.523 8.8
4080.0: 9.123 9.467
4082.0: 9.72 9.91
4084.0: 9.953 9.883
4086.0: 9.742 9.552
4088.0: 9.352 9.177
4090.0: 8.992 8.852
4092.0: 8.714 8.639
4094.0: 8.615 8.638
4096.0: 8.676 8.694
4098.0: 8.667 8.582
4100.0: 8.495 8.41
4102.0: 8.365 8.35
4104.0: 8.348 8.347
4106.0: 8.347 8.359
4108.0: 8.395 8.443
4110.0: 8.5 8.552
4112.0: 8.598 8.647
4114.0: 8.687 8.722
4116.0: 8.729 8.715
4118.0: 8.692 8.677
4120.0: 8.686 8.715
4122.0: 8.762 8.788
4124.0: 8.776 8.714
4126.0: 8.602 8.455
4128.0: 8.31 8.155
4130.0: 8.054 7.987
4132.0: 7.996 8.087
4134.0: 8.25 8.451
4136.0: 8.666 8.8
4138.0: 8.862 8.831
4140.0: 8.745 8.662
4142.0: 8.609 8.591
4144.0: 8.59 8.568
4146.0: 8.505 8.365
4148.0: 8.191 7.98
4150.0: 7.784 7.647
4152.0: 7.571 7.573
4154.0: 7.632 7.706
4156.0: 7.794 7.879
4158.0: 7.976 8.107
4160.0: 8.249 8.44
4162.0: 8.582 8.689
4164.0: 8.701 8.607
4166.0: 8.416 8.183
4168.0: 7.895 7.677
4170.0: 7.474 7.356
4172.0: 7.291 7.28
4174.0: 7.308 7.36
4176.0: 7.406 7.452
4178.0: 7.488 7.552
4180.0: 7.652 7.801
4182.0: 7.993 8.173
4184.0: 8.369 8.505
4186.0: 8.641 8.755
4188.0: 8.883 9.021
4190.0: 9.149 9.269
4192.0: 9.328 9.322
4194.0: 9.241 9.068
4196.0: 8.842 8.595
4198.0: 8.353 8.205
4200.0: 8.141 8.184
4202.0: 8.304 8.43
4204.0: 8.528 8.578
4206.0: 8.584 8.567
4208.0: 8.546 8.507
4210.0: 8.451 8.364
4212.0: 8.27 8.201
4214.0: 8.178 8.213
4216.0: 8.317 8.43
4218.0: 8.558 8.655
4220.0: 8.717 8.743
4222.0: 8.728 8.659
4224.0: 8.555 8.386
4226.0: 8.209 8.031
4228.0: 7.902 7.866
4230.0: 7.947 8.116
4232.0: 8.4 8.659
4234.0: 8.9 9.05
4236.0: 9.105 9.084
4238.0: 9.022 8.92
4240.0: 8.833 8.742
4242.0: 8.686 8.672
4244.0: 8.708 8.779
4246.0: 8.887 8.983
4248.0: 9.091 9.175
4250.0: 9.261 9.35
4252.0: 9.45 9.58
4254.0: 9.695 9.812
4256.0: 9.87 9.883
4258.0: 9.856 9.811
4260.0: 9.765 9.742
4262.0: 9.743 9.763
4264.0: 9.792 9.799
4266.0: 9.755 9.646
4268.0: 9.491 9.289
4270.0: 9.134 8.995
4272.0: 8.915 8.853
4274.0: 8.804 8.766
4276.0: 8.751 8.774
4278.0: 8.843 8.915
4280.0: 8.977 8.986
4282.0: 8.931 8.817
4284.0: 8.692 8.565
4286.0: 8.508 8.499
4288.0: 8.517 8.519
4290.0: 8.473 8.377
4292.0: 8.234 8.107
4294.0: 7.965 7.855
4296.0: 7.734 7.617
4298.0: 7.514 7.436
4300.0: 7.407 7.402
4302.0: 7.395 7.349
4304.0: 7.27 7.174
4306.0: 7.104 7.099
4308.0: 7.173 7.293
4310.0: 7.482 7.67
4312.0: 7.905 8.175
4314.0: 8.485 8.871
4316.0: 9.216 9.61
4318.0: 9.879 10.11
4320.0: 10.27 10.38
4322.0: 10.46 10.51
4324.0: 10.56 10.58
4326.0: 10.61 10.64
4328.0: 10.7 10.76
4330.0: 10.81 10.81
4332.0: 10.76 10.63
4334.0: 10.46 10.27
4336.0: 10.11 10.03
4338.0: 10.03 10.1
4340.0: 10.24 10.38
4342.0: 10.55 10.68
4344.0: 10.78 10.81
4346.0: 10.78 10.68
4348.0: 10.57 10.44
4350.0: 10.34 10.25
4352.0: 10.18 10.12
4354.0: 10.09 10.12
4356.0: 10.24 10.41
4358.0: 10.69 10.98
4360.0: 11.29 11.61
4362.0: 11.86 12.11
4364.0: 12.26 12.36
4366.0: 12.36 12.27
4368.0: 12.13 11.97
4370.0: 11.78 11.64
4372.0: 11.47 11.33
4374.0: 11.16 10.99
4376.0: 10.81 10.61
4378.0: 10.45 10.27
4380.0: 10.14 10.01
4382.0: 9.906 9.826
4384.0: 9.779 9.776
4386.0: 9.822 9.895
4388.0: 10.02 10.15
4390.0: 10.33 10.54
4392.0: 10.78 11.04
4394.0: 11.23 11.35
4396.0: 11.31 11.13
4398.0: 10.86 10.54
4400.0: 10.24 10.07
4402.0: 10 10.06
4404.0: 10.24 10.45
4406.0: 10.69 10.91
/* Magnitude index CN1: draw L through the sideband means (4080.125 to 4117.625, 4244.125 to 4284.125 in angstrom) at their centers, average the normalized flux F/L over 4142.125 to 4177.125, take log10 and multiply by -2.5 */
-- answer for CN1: 0.131 mag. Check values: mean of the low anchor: 8.84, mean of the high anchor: 9.29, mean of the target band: 7.98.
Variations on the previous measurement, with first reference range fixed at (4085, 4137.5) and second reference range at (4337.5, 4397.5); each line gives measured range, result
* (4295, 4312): 0.351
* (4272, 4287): 0.144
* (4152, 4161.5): 0.141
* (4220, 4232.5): 0.155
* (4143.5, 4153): 0.105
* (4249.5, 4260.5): 0.019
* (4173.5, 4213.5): 0.114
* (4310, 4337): 0.053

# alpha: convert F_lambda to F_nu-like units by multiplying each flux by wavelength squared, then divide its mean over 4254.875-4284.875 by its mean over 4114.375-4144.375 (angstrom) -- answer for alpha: 1.16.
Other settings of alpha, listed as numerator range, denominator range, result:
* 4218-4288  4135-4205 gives 1.13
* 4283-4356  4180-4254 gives 1.13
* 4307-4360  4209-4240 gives 1.24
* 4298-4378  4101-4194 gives 1.33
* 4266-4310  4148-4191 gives 1.09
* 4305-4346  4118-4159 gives 1.27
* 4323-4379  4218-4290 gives 1.27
